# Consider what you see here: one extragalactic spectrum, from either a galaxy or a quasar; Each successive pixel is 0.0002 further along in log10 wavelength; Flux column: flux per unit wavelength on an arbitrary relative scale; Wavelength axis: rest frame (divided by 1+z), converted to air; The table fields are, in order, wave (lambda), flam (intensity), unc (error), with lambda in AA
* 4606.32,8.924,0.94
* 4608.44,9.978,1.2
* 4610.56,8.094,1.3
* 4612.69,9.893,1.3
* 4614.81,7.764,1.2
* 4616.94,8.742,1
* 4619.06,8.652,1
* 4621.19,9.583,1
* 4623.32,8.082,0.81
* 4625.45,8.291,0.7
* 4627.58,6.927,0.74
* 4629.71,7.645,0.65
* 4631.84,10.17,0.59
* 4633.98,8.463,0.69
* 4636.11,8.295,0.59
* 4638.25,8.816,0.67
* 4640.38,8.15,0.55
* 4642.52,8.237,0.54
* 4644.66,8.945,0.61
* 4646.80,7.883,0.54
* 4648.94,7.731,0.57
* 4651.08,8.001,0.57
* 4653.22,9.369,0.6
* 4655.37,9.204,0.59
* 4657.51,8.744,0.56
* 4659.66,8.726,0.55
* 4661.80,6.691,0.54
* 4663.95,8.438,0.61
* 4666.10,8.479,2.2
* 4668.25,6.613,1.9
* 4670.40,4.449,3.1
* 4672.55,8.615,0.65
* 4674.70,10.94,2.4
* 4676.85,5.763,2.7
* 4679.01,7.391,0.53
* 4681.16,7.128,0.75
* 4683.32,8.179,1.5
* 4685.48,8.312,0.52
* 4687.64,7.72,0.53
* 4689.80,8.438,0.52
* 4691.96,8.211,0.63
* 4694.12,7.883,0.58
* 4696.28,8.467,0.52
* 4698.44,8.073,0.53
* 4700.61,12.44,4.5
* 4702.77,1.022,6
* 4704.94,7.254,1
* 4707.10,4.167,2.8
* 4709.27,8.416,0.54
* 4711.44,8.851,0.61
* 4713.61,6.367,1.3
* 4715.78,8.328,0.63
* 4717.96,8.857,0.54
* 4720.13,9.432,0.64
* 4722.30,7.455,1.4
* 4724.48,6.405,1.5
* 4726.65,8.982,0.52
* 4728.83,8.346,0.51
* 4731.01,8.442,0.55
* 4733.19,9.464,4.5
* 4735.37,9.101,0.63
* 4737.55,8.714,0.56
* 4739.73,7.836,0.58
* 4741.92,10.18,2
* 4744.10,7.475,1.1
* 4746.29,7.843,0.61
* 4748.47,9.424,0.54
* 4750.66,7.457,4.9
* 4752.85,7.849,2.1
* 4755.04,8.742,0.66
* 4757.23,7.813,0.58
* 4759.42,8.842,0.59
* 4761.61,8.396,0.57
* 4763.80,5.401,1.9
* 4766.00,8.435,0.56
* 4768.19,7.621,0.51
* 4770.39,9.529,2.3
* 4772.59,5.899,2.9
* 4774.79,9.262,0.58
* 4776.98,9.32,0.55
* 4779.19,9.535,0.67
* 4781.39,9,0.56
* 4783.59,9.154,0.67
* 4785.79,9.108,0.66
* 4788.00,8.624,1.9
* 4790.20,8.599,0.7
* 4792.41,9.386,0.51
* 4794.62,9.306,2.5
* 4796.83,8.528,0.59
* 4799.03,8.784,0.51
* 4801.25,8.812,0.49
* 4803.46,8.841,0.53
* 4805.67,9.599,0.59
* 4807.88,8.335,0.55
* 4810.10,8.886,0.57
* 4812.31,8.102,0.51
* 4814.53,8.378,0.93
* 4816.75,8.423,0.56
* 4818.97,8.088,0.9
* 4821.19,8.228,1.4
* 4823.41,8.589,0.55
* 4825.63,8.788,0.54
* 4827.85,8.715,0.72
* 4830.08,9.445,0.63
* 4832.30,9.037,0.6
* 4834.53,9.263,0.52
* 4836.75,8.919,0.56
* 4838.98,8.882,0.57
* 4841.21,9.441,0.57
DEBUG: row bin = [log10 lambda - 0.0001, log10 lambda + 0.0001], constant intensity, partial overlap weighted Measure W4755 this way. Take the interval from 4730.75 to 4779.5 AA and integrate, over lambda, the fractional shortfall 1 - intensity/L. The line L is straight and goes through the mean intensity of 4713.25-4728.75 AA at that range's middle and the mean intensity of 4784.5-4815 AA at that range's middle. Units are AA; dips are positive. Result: 0.2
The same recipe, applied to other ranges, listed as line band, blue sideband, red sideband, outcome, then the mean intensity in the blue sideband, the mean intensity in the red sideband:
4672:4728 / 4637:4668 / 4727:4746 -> 4.71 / 8.34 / 8.67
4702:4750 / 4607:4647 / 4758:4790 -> 3.41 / 8.58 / 8.44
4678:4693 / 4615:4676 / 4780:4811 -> 0.98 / 8.3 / 8.93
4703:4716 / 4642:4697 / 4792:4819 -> 2.34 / 8.02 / 8.74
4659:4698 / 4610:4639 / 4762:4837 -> 3.50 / 8.53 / 8.64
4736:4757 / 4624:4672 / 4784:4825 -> 0.25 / 8.11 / 8.71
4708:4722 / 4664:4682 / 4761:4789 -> -0.72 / 7.49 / 8.41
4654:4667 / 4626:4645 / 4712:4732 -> -0.16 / 8.38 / 8.09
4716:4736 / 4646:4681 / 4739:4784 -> -0.73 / 7.92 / 8.33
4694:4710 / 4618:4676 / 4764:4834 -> 2.44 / 8.29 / 8.68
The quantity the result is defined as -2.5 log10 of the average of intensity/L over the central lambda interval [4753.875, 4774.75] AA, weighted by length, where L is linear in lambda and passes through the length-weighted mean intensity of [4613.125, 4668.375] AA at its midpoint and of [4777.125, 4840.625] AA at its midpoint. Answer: 0.10 mag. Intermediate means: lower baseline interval 8.38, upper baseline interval 8.85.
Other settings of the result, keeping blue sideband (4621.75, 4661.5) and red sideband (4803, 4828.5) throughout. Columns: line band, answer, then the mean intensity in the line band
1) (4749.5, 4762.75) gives 0.04 mag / 8.18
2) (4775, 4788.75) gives -0.07 mag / 9.15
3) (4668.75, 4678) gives 0.14 mag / 7.39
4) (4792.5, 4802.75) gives -0.04 mag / 8.91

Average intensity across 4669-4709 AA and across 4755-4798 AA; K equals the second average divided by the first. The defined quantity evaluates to 1.1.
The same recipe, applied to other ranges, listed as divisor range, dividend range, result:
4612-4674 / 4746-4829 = 1.03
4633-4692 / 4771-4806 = 1.10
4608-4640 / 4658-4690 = 0.90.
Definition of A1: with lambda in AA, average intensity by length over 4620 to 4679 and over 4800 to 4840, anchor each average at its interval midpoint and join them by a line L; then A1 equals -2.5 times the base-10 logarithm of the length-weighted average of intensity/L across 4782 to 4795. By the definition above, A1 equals -0.05 mag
